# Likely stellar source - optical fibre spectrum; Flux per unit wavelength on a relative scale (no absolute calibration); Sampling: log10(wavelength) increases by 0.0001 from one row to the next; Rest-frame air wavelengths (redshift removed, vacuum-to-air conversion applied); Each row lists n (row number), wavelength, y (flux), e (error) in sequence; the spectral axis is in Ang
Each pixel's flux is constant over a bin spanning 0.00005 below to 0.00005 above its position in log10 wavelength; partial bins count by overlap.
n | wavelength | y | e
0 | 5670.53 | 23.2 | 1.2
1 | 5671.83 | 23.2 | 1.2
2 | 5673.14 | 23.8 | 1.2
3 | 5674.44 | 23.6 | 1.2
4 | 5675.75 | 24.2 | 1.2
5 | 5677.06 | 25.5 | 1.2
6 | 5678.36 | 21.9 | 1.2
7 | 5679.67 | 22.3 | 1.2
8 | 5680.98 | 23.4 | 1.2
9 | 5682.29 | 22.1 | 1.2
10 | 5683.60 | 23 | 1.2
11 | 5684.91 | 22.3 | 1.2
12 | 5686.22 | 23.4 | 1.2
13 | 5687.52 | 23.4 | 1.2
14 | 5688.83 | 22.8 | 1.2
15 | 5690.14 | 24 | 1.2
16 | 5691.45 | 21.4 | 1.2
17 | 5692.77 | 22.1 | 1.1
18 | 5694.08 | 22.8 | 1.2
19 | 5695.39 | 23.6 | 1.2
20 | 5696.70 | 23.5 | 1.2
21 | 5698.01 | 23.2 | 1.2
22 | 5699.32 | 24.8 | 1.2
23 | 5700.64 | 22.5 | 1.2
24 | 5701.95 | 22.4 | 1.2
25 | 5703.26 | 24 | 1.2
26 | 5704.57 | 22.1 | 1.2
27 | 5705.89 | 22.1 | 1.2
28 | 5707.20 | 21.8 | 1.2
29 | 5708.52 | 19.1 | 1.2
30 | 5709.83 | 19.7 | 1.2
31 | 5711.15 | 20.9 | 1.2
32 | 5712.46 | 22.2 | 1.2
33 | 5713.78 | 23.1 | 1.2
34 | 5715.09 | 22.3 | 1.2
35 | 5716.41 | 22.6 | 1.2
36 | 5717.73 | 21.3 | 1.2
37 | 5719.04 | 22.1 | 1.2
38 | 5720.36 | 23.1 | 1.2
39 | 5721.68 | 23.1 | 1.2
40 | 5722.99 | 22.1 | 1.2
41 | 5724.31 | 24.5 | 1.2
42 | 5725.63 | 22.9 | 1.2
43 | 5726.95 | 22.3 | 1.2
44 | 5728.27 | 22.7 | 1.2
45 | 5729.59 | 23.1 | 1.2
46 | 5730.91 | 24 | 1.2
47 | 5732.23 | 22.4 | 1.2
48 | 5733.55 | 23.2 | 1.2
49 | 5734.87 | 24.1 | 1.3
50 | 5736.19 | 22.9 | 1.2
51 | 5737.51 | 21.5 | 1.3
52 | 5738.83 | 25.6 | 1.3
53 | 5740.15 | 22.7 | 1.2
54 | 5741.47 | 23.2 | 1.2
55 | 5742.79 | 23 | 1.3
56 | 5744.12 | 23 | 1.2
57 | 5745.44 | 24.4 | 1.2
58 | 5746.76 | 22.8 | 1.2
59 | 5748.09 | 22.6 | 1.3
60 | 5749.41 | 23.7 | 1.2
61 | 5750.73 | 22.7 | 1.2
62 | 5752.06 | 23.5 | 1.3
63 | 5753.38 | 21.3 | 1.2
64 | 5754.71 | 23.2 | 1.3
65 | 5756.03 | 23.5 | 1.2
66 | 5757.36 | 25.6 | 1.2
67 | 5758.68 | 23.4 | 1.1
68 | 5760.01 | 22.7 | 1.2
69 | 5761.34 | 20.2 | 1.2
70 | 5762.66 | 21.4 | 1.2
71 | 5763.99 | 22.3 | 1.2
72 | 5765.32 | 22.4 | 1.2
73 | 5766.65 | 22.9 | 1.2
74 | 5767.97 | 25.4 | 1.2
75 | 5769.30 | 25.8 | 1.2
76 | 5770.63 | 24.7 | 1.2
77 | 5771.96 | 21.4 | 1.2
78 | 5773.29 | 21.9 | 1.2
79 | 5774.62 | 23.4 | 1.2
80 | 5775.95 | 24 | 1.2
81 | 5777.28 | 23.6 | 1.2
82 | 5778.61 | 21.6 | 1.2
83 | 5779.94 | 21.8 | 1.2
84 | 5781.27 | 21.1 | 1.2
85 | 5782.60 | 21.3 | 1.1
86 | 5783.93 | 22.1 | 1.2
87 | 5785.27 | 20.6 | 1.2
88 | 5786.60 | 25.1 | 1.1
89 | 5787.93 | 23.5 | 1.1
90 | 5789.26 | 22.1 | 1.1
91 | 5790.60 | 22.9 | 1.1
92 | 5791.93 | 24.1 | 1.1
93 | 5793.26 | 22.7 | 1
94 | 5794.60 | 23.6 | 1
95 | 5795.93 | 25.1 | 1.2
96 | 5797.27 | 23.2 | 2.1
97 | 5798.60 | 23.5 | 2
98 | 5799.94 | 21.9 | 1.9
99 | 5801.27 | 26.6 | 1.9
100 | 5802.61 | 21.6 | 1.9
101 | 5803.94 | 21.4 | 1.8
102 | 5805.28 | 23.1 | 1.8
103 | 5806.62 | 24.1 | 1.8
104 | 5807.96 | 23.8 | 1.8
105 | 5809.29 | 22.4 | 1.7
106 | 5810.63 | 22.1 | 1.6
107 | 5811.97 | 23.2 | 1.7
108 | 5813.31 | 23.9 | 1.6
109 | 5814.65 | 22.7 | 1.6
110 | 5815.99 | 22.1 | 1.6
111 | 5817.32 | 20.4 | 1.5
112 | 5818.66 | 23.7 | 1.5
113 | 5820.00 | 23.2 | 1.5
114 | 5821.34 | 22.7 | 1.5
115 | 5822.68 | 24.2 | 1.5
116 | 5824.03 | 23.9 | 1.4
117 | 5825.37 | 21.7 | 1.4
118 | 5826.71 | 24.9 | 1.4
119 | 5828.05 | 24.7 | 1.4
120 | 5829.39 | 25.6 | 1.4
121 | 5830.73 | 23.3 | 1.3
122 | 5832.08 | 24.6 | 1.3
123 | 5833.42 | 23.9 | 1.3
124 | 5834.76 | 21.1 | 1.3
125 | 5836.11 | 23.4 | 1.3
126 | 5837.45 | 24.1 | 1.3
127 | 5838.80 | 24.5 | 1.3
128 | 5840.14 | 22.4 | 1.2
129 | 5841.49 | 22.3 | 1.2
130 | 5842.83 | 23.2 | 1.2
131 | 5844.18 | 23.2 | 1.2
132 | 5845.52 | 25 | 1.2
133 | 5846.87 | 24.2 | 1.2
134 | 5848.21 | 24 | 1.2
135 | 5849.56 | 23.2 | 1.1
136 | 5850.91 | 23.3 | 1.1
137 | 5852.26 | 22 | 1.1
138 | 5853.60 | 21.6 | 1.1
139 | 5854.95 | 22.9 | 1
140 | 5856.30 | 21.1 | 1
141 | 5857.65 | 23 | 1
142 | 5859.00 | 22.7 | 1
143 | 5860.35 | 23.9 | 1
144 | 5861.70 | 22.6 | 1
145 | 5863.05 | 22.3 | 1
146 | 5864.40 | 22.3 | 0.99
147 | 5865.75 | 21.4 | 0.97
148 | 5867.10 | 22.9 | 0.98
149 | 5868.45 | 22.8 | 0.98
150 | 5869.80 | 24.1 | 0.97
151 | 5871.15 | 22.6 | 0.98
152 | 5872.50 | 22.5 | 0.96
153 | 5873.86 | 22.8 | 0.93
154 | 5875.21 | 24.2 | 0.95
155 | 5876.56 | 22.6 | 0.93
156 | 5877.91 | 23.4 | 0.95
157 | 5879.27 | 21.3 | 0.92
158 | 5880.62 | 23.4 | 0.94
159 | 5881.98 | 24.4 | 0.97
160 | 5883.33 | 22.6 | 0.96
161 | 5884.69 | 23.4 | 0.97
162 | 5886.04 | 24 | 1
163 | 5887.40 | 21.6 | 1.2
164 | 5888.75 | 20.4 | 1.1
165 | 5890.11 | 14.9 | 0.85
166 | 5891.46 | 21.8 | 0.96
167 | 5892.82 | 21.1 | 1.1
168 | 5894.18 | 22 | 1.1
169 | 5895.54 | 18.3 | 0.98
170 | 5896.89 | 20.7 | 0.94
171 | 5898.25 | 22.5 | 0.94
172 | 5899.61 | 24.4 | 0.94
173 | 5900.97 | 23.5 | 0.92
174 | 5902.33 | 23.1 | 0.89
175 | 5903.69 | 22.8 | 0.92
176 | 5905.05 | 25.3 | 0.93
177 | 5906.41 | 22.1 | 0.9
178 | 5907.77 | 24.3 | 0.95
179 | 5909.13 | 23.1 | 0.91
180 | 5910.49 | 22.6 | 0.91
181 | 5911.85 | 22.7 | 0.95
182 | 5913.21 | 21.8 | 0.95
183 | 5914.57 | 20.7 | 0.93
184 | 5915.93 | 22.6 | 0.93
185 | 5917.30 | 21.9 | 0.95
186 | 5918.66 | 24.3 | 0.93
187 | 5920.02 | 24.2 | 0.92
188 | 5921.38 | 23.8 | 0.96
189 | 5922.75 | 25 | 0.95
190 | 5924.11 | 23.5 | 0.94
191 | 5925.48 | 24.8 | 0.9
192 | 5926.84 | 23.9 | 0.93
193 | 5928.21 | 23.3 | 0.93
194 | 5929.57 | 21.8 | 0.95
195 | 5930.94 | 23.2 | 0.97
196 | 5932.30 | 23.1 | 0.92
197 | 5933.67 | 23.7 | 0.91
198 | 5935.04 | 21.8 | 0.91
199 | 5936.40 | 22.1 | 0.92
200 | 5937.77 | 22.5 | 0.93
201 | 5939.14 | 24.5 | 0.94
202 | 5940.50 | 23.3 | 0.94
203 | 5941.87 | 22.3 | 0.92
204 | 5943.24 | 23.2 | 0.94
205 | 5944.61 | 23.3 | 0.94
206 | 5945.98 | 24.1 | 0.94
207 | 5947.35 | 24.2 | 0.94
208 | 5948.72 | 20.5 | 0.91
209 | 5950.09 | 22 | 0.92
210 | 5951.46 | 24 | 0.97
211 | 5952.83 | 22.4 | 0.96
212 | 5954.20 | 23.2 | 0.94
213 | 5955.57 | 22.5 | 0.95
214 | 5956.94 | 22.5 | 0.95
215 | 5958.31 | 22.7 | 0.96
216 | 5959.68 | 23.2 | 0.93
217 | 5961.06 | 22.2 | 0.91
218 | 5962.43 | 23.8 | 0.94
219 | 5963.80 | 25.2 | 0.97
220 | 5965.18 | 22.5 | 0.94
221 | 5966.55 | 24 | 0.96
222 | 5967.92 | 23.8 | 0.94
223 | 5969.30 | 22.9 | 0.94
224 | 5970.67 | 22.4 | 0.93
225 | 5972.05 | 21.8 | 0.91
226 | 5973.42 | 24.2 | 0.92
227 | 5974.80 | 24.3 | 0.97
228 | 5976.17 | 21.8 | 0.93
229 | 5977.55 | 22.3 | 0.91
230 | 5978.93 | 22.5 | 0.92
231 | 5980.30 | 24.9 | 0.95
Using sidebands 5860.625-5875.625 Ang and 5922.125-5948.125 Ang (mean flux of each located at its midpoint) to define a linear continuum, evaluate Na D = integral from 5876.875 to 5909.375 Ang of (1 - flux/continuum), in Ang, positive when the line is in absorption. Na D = 1.0 Ang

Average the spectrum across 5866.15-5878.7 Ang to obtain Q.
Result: 23.1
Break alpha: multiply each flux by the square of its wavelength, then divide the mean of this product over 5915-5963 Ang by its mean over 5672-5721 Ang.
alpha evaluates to 1.1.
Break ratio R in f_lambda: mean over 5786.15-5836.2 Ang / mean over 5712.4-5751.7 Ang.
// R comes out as 1.01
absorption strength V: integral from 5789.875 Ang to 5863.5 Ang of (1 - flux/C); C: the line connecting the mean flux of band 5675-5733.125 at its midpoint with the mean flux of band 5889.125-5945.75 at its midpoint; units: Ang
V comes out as -1.7 Ang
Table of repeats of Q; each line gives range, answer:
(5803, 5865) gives 23.1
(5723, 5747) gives 23.2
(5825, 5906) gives 22.8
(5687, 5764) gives 22.8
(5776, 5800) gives 22.8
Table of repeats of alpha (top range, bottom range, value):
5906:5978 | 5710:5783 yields 1.08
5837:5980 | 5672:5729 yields 1.08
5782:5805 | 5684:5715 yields 1.06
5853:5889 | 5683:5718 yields 1.07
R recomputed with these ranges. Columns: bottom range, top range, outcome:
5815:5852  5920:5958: 0.99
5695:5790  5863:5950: 1.00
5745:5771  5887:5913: 0.95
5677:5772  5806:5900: 1.00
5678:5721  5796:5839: 1.04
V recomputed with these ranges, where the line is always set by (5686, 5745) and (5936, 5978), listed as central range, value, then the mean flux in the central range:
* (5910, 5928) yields -0.2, 23.2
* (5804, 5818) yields 0.1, 22.7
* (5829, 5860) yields -0.5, 23.2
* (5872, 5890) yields 0.3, 22.6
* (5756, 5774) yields -0.2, 23.1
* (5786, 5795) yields -0.2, 23.4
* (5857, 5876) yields 0.0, 22.9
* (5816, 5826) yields 0.0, 22.8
